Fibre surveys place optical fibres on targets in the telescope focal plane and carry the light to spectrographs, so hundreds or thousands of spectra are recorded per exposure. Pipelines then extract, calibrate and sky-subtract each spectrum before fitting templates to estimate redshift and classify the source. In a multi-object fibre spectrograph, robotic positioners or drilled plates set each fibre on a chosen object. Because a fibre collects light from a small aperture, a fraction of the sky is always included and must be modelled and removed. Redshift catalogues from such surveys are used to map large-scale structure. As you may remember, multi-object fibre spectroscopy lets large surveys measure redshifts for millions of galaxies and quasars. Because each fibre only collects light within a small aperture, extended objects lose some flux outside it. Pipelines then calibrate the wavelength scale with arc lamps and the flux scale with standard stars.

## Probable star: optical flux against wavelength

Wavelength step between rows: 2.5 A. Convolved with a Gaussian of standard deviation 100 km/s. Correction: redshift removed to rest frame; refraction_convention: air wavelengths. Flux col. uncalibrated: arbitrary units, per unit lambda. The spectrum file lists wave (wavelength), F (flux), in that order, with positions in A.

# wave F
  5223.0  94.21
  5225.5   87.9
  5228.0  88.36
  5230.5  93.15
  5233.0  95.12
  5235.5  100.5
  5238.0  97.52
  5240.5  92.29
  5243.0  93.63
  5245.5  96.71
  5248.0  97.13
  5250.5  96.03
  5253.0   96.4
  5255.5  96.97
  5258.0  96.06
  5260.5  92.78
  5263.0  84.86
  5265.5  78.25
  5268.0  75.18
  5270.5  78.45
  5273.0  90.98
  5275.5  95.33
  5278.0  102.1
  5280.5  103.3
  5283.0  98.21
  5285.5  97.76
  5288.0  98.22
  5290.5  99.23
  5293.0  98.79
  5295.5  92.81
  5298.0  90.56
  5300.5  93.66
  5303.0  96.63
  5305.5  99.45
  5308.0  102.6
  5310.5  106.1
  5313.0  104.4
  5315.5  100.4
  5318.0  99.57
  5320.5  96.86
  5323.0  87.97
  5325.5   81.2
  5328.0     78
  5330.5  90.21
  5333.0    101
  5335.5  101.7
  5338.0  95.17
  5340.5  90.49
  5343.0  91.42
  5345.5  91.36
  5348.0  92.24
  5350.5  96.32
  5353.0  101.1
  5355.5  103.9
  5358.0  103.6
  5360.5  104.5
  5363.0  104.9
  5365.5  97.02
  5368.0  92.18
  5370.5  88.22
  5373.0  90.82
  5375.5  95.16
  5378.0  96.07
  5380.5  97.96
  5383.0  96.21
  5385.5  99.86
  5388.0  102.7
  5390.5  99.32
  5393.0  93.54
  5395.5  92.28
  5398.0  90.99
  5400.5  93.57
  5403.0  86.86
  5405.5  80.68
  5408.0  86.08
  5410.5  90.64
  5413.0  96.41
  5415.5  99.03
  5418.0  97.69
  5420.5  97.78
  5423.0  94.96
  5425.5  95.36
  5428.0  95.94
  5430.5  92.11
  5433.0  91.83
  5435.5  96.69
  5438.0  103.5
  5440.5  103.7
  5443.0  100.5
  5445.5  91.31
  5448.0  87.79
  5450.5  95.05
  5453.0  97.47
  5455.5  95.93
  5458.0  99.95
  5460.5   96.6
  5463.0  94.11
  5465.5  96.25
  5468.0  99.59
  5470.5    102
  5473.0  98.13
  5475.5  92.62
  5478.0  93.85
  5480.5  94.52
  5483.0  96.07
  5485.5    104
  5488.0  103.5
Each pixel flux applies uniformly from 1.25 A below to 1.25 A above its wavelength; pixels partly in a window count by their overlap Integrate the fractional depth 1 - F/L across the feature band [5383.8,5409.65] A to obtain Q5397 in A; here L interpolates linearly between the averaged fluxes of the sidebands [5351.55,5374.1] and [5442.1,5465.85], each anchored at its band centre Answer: 1.3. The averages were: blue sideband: 98.5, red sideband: 95.4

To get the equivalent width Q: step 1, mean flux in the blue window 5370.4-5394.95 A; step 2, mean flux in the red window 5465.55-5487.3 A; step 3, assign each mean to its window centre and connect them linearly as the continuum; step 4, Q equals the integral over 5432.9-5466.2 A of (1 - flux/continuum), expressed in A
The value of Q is 0.2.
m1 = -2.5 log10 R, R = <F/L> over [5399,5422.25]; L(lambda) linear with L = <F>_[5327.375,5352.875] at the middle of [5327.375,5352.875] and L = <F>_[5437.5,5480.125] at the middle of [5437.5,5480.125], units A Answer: 0.04 mag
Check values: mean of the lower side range 93.5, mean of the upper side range 96.8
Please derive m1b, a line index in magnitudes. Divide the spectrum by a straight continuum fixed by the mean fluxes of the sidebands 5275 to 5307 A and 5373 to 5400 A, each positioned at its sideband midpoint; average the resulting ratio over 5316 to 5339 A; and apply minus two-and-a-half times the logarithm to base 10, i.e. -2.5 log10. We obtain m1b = 0.05 mag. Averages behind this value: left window 97.5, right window 96.1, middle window 92.6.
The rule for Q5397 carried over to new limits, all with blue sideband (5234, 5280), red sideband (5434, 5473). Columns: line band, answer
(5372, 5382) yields 0.03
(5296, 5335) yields -0.58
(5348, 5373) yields -0.86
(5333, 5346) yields -0.05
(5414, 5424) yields -0.09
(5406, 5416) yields 0.48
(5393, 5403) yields 0.44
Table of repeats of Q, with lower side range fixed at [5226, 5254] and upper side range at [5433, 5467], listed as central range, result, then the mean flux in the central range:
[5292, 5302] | 0.2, 93.9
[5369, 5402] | 0.4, 95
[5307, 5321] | -0.9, 102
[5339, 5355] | 0.3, 94.3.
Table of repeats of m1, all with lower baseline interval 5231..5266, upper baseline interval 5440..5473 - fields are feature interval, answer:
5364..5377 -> 0.03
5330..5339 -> -0.03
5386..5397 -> -0.01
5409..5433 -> 0.01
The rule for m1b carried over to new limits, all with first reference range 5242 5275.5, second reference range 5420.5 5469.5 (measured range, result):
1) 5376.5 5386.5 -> -0.04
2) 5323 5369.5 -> -0.02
